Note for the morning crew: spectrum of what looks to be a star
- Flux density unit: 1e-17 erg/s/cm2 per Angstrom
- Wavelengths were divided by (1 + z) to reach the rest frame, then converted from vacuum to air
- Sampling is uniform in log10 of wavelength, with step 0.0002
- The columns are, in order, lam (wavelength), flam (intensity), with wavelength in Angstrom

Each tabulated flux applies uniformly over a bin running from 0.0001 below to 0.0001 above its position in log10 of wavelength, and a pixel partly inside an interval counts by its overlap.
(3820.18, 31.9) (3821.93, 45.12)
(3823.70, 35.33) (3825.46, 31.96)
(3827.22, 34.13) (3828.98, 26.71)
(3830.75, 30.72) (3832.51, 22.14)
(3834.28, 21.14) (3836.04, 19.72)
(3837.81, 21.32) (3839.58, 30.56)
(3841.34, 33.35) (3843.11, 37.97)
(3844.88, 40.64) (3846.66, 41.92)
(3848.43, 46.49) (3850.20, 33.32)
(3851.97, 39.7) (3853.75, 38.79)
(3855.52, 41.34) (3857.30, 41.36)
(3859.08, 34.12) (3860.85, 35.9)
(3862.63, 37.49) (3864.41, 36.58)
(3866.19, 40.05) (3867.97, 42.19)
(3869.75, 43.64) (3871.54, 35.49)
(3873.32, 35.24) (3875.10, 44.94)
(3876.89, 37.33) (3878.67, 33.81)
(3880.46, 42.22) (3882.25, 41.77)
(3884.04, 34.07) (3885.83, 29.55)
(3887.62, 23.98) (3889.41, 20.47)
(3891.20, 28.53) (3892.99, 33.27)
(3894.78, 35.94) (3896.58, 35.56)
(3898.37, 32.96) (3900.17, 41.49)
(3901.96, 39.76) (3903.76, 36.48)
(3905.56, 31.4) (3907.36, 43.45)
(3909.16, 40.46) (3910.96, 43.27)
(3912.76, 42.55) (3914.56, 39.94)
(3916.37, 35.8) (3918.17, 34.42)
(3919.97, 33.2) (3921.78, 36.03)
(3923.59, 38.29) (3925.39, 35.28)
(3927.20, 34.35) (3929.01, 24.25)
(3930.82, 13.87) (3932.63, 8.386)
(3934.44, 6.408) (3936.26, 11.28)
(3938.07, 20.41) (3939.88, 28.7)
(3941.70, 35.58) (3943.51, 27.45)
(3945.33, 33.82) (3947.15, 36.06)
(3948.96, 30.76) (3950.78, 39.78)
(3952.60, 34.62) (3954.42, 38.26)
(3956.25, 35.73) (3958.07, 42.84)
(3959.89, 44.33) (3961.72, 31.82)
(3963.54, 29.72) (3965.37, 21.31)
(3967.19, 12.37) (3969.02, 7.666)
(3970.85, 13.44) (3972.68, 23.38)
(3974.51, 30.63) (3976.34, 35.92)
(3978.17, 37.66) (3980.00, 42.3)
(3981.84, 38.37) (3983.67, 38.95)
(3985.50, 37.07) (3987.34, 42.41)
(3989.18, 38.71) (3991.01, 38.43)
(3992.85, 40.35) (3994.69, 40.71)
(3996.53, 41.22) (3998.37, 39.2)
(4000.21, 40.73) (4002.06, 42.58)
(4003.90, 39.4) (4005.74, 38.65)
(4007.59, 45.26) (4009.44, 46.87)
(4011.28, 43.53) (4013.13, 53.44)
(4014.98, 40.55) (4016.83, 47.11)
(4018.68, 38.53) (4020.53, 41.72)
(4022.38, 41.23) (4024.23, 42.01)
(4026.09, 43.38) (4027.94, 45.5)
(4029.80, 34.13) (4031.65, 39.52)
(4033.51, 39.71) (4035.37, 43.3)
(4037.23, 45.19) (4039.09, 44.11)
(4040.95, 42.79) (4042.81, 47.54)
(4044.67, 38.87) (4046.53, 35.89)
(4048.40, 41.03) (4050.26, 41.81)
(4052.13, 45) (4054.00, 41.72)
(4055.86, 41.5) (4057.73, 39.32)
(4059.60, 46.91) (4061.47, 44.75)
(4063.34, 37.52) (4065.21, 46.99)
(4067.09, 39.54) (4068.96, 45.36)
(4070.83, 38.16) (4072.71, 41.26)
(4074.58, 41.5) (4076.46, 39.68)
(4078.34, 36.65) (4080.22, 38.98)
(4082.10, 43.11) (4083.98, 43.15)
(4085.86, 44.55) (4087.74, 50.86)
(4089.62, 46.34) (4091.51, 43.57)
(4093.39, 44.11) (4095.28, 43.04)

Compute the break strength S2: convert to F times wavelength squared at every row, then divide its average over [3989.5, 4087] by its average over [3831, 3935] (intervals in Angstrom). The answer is 1.32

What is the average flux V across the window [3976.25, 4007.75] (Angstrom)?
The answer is 39.9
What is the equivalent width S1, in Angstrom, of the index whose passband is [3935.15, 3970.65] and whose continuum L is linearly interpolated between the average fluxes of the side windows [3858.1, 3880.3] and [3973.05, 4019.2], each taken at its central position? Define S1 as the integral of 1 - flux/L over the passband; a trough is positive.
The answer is 9.5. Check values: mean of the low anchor 38.2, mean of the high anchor 40.6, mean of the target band 29.1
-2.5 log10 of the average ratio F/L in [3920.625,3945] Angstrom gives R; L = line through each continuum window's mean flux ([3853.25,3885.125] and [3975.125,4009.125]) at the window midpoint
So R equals 0.494 mag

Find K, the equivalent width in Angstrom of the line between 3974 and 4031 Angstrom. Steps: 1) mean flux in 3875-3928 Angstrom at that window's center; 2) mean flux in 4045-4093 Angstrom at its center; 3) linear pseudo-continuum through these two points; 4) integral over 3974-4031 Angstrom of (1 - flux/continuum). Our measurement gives -1.8 Angstrom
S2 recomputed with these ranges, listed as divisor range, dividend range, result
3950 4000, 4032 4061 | 1.29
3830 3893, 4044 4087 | 1.32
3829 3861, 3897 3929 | 1.14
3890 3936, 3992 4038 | 1.36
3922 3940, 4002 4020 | 2.03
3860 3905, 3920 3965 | 0.86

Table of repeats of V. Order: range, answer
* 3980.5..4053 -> 41.7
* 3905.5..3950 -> 30.6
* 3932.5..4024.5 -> 34.7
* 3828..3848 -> 30.1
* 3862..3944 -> 33.2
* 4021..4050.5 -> 41.6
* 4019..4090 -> 42.1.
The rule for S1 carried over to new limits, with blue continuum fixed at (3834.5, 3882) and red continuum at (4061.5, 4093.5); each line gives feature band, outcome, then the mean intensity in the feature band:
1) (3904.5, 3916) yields -0.5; 39.9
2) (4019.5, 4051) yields -0.2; 41.6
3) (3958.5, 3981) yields 6.7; 27.9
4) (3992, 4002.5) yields -0.1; 40.7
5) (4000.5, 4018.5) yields -1.3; 43.8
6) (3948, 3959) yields 0.7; 37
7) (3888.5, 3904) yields 1.7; 33.7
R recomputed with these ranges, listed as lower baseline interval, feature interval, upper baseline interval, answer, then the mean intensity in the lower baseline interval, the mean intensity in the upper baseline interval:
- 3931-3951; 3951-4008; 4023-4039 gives -0.10 mag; 24.4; 41.7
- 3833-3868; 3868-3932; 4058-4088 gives 0.05 mag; 35.4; 42.2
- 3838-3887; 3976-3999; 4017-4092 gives 0.03 mag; 37.8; 42.1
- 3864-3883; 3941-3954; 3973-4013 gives 0.17 mag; 39.4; 40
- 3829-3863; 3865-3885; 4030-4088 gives -0.12 mag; 33.9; 41.9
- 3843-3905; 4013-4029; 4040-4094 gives -0.05 mag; 36.9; 42.4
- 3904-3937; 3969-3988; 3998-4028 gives 0.18 mag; 30.9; 42.9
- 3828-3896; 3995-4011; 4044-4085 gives -0.07 mag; 34.6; 41.3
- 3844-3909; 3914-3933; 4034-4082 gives 0.23 mag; 37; 41.8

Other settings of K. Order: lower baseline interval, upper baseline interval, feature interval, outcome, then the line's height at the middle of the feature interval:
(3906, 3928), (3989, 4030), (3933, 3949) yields 5.9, 39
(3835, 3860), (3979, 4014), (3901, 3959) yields 9.8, 38.9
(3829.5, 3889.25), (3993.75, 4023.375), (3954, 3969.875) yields 4.4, 40.2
